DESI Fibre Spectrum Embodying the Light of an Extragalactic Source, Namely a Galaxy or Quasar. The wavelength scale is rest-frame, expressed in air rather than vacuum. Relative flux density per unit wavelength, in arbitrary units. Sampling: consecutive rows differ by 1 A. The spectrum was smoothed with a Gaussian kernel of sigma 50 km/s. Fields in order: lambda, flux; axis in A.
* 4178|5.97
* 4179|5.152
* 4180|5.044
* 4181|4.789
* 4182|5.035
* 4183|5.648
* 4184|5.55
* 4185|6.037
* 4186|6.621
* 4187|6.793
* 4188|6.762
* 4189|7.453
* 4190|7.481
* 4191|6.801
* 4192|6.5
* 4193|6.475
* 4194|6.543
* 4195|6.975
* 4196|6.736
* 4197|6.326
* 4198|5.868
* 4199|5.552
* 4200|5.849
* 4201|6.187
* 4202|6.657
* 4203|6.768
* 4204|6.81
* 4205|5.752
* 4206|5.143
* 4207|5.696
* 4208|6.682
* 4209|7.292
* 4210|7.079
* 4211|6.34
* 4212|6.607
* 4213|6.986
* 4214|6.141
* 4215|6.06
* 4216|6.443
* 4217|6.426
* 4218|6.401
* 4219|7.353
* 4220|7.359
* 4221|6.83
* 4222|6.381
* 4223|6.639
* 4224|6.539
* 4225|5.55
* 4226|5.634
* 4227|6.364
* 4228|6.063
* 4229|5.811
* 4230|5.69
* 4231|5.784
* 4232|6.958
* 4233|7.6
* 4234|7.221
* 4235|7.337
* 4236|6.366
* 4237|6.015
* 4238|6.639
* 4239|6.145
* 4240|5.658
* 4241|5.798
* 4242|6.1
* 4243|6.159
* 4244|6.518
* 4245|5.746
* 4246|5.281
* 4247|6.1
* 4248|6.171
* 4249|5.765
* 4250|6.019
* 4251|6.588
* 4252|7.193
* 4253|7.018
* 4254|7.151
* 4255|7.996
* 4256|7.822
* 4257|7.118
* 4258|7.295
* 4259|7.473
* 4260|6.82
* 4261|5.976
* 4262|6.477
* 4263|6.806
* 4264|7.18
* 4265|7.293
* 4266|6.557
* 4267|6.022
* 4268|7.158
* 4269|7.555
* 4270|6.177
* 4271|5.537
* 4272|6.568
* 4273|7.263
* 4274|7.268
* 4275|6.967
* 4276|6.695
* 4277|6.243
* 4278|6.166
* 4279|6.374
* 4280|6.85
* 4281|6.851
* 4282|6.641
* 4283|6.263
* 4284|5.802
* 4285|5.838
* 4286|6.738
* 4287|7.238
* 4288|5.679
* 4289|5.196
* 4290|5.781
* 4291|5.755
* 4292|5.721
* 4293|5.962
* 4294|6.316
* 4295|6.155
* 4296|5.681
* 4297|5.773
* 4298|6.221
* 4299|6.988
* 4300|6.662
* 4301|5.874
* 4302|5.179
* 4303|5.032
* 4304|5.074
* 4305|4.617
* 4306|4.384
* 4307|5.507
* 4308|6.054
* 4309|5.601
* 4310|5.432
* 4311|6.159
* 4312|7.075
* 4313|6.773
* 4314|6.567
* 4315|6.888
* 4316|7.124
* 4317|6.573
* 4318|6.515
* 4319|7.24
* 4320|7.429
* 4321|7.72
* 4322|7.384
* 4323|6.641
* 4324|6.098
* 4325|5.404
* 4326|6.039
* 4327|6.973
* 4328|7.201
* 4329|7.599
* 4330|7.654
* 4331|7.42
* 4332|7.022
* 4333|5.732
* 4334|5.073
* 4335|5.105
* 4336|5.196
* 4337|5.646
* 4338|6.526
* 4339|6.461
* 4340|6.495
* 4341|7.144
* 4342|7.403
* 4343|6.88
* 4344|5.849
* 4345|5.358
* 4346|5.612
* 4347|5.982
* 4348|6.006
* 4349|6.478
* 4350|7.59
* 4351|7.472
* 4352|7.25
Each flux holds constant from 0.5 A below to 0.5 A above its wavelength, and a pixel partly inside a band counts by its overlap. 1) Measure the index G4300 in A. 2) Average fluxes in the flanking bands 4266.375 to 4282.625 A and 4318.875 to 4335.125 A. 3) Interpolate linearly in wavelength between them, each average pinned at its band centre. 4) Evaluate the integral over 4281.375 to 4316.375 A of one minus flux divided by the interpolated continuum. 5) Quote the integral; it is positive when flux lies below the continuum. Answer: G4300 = 3.6 A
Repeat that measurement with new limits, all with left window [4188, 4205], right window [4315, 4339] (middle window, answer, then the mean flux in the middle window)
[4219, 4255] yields 0.9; 6.39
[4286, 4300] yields 1.0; 6.08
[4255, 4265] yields -0.8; 7.06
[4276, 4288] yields 0.2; 6.43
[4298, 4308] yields 1.6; 5.55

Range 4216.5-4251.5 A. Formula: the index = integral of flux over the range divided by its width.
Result 6.31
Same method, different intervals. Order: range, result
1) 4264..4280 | 6.68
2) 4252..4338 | 6.43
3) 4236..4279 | 6.58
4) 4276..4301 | 6.21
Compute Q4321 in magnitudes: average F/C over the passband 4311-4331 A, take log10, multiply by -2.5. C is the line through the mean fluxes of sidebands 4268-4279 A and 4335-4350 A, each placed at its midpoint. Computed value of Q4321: -0.086 mag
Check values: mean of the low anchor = 6.66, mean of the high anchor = 6.23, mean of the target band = 6.88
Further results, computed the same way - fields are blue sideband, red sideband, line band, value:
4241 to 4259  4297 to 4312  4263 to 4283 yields -0.08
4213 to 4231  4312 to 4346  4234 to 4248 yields 0.03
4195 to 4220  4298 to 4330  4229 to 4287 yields -0.03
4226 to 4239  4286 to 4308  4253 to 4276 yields -0.14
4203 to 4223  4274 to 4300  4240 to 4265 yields -0.04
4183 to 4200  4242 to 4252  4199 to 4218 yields 0.00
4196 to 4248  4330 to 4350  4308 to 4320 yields -0.05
